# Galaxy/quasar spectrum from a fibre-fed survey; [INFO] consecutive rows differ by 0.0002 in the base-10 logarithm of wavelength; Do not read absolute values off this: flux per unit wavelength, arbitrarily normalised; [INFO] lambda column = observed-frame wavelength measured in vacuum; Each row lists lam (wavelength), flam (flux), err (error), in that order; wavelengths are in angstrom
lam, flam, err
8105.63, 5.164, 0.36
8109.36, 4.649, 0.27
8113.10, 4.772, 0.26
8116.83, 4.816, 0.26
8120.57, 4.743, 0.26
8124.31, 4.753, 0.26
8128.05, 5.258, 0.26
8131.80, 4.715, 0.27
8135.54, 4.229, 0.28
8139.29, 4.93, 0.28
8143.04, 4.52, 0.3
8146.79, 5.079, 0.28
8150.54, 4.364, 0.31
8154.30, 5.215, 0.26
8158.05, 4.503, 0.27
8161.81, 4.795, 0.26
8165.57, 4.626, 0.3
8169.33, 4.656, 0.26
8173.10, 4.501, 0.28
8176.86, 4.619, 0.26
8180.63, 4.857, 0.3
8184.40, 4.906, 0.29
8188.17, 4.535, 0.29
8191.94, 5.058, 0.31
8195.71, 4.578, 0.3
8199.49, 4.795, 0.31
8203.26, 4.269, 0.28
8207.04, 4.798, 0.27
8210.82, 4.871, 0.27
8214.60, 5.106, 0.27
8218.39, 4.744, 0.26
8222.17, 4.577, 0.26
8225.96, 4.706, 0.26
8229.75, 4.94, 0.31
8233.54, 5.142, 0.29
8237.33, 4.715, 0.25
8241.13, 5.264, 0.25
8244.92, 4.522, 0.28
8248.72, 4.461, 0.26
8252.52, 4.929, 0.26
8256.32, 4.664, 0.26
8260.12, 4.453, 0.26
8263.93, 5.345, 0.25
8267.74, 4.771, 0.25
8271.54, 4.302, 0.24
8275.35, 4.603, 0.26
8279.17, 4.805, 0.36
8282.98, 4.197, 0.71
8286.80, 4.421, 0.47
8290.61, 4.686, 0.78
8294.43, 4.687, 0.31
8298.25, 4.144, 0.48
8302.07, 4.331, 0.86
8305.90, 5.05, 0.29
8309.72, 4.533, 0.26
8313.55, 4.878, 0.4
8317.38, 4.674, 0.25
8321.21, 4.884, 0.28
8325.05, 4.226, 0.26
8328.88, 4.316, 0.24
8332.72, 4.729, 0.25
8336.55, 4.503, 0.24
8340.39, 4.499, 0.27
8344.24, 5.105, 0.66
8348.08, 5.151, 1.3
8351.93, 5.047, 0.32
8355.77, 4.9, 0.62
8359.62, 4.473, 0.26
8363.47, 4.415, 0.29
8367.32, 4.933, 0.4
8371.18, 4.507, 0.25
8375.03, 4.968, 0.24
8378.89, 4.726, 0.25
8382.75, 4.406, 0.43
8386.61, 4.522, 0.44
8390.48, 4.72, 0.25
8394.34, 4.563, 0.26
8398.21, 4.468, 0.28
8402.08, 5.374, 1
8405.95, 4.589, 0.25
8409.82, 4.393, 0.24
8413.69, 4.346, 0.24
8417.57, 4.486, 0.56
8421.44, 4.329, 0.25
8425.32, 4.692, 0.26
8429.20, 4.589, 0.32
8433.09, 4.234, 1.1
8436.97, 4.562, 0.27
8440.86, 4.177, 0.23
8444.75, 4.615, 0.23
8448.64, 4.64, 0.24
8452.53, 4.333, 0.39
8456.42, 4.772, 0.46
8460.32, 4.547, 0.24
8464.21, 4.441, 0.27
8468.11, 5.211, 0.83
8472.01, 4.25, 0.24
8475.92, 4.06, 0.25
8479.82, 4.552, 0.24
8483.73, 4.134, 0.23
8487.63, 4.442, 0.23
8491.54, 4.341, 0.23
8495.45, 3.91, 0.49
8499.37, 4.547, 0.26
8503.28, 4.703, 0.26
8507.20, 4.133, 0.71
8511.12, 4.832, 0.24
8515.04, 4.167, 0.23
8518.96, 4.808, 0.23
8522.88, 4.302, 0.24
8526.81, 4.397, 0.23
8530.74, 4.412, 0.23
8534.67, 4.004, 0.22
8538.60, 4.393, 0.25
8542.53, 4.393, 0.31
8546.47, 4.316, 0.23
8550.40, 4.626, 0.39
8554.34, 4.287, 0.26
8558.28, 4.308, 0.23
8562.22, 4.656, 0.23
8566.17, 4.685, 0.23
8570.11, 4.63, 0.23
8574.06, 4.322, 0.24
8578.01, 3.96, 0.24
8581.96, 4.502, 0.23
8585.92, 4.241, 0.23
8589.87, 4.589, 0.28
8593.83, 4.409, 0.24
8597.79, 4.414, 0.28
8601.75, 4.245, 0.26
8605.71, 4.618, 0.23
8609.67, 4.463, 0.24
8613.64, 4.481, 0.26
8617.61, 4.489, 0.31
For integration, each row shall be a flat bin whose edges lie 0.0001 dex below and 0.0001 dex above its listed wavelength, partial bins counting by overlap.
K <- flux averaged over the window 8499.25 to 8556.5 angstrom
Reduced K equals 4.42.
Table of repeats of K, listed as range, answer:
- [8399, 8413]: 4.72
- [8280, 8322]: 4.59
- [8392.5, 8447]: 4.53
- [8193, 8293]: 4.72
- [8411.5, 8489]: 4.47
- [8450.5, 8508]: 4.43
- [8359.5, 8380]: 4.69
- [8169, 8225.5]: 4.73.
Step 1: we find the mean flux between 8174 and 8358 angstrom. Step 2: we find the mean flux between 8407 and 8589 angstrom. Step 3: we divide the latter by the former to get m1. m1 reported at 0.9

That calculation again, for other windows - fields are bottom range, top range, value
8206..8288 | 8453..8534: 0.94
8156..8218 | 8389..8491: 0.96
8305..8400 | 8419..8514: 0.95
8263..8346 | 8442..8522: 0.97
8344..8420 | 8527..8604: 0.94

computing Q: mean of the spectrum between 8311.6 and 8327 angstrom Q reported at 4.66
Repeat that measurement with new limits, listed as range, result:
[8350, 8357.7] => 4.97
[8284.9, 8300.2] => 4.49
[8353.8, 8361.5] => 4.69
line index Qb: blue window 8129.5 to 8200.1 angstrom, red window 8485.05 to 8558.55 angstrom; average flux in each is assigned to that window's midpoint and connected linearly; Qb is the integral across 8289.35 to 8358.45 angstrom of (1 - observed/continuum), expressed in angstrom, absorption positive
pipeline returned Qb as -1.8 angstrom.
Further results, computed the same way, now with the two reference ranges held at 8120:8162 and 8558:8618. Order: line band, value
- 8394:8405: -0.59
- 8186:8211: 0.14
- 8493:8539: 1.11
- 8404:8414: 0.24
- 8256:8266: -0.37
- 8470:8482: 0.61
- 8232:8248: -0.63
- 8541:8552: 0.07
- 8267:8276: 0.27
